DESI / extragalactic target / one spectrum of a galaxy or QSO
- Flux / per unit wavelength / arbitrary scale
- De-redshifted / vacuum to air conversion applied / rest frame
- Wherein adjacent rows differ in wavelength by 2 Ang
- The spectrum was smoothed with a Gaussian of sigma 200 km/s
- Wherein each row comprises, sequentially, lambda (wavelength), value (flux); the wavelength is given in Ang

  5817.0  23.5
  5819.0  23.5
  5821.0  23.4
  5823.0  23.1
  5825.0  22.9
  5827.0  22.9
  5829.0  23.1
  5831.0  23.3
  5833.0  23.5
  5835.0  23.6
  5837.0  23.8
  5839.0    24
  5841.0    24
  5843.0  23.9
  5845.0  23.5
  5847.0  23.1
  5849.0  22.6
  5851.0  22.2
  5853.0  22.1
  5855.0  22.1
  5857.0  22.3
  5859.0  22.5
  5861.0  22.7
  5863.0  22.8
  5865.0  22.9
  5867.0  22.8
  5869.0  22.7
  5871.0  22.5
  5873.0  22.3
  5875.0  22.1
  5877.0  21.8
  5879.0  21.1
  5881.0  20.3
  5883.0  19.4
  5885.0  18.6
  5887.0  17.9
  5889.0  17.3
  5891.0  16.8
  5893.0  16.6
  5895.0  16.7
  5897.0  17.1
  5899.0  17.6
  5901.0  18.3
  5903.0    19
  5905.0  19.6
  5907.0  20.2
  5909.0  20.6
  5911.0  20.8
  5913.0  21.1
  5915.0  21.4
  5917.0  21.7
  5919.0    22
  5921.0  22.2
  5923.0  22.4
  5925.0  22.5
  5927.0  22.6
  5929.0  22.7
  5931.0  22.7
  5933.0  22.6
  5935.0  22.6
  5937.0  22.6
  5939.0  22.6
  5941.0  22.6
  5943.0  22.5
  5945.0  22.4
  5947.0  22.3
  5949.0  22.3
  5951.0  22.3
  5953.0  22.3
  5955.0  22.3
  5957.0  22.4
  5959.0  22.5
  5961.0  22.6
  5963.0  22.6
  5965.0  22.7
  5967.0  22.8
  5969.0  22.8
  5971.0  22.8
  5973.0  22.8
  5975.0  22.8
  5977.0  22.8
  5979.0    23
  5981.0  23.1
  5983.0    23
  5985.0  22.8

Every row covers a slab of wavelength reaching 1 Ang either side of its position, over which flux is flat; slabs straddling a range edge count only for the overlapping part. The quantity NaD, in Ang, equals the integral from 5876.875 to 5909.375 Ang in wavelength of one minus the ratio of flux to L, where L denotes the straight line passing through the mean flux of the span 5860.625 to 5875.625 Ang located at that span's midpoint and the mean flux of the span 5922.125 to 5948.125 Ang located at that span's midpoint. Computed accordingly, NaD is 5.7 Ang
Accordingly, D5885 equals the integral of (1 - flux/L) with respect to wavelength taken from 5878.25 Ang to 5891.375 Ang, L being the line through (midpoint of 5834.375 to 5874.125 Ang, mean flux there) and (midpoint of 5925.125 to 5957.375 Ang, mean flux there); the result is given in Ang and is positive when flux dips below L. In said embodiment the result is 2.3 Ang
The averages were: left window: 22.9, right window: 22.5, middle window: 18.8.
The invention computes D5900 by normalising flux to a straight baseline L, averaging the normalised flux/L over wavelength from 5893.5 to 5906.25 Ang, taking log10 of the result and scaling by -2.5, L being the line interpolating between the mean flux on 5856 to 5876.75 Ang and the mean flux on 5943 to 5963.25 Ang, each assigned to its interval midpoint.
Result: 0.24 mag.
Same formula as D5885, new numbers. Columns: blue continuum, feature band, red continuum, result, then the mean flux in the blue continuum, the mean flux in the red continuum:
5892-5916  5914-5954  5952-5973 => -2.88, 19.1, 22.6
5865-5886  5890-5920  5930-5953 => 3.58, 21.4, 22.5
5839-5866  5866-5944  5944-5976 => 6.75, 22.9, 22.5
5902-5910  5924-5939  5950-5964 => -1.05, 19.9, 22.4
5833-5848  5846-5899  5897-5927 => 3.79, 23.7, 20.6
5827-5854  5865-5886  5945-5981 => 1.50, 23.3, 22.6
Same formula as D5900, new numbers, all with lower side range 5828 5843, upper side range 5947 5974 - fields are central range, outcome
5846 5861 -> 0.049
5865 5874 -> 0.034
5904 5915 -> 0.122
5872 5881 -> 0.078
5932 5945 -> 0.008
